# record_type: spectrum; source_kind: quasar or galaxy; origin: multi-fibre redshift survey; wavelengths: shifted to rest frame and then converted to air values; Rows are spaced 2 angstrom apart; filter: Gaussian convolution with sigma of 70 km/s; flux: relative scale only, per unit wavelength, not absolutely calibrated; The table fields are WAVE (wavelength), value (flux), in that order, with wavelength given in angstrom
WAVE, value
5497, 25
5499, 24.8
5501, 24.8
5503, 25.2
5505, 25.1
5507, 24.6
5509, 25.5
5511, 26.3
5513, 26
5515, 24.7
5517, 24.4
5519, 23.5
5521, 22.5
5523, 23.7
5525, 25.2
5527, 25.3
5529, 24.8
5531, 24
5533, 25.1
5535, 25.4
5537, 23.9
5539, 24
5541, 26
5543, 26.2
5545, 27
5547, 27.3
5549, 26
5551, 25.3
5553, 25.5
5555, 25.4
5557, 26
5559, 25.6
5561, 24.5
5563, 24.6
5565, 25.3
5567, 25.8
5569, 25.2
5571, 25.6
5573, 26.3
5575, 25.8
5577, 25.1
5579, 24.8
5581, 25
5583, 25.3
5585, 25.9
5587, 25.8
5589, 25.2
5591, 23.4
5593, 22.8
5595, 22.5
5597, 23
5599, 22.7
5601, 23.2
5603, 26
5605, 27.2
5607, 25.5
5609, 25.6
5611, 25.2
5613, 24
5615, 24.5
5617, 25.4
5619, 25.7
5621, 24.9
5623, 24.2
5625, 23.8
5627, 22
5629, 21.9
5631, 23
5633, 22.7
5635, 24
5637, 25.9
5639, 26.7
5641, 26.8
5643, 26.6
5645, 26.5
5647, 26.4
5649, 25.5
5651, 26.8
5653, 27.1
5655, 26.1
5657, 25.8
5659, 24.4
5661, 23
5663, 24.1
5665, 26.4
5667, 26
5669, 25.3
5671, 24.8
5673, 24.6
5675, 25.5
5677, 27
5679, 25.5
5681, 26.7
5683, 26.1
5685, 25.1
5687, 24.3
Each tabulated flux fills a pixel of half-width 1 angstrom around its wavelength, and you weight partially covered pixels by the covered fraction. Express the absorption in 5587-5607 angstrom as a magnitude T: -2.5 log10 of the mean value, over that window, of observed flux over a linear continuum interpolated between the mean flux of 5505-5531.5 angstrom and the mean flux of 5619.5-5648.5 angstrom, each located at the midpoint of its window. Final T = 0.02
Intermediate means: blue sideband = 24.7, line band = 24.2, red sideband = 24.7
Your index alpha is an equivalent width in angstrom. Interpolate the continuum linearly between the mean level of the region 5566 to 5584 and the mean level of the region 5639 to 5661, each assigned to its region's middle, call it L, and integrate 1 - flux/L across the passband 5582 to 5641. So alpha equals 2.96 angstrom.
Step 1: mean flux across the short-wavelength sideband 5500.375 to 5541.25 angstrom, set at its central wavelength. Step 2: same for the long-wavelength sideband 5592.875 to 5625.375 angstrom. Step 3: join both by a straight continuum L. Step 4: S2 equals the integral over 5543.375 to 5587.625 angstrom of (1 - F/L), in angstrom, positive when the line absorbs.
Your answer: -1.7 angstrom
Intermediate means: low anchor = 24.7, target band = 25.6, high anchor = 24.5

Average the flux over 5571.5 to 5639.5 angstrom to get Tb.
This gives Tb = 24.6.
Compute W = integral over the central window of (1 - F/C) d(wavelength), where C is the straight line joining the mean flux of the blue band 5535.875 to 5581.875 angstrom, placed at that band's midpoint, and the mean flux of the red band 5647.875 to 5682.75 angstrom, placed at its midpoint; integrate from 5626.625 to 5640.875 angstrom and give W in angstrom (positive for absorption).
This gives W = 0.9 angstrom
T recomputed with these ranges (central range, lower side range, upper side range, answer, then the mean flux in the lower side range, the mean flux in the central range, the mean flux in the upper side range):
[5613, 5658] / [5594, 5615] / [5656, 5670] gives -0.01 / 24.5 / 25.1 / 25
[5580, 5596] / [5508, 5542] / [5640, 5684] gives 0.03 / 24.7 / 24.5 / 25.8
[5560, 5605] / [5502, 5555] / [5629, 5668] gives 0.02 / 25.1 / 24.8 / 25.4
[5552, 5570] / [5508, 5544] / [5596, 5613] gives -0.02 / 24.8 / 25.3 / 24.8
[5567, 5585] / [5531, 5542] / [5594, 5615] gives -0.04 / 24.8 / 25.4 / 24.5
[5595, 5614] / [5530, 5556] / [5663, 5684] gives 0.04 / 25.5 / 24.6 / 25.7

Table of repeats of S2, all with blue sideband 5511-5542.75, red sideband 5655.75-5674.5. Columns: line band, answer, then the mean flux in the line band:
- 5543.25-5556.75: -0.8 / 26.1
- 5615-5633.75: 0.8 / 23.8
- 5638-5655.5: -1.1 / 26.5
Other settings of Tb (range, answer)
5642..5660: 26.1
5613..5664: 24.9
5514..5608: 25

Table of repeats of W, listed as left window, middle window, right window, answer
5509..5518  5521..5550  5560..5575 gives 0.21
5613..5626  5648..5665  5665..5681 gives -0.04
